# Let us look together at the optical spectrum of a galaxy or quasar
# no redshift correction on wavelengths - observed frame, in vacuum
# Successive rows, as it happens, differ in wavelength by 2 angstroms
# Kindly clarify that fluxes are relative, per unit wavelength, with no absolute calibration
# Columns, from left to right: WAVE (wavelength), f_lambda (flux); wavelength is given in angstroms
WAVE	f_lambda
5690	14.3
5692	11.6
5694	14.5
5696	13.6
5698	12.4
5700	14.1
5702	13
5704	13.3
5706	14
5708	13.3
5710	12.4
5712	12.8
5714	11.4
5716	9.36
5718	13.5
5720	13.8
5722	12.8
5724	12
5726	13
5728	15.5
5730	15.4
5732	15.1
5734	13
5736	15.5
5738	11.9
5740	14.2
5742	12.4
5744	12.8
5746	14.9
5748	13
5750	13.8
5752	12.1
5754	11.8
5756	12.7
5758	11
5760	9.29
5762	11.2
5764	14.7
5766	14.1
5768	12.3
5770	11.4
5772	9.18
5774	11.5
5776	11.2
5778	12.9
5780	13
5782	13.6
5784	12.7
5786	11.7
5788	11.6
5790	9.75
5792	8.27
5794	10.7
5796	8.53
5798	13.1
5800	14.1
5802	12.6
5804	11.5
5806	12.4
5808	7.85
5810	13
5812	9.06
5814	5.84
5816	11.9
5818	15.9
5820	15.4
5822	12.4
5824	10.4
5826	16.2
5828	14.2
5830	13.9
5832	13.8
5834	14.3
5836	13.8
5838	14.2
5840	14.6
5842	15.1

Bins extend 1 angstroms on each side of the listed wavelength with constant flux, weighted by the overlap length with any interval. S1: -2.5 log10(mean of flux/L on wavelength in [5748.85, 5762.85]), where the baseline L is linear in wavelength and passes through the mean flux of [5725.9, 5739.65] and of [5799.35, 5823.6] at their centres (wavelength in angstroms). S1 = 0.158 mag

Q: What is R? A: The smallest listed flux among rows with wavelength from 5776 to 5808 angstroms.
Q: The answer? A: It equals 7.85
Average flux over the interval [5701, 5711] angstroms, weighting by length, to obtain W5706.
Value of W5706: 13.2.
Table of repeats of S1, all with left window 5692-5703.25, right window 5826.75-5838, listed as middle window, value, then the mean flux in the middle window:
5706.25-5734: 0.03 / 13.1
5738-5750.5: 0.02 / 13.4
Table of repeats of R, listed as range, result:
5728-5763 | 9.29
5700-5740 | 9.36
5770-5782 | 9.18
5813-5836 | 5.84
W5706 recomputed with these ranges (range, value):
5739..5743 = 13.3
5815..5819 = 13.9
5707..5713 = 12.8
